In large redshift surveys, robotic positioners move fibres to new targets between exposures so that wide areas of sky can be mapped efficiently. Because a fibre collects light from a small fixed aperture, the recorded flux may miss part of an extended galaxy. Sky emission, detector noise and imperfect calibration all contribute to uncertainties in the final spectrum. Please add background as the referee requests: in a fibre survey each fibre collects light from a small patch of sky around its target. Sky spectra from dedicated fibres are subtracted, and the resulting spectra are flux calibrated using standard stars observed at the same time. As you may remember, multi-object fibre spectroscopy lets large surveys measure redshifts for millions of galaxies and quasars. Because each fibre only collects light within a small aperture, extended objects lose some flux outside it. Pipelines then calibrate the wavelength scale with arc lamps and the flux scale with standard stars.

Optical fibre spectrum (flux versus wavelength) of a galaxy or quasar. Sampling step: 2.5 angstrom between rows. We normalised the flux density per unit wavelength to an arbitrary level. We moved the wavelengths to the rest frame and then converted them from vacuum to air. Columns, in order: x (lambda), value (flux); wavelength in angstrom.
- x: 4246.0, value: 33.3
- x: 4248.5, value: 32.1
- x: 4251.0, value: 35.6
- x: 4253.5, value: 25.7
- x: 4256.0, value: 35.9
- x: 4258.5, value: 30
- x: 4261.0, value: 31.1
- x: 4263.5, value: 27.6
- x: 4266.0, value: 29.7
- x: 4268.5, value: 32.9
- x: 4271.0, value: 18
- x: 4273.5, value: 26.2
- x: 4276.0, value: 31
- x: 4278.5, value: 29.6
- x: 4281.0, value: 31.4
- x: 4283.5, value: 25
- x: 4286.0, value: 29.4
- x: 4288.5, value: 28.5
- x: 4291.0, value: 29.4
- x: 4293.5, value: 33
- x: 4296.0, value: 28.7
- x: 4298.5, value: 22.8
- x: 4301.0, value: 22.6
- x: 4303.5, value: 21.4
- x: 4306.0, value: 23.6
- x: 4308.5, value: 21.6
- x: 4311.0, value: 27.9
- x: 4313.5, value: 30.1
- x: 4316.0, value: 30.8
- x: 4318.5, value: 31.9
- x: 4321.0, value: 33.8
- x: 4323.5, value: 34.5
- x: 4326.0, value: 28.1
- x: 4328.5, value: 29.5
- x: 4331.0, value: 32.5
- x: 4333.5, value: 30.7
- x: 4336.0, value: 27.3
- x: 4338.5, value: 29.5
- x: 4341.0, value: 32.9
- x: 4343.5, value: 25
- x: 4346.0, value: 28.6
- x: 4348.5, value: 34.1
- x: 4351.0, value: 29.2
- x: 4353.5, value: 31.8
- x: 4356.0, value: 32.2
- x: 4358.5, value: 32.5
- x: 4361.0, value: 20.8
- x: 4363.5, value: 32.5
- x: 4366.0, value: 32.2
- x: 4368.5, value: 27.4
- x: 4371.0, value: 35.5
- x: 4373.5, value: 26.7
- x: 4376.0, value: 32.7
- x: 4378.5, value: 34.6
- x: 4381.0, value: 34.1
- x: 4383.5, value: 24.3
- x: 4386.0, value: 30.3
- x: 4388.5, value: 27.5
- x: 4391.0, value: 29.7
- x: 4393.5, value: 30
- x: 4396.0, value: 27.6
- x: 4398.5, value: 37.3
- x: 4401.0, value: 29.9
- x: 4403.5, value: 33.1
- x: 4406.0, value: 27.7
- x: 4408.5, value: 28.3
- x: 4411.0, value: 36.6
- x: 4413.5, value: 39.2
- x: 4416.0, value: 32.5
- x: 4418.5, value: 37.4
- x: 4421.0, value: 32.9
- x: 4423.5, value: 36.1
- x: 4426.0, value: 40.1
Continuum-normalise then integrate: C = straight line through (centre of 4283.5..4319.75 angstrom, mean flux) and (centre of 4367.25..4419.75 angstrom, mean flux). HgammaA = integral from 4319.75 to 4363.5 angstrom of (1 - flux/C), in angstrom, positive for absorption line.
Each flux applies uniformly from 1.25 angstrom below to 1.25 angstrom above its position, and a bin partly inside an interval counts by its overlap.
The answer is -1.79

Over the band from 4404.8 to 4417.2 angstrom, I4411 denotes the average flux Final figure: 32.9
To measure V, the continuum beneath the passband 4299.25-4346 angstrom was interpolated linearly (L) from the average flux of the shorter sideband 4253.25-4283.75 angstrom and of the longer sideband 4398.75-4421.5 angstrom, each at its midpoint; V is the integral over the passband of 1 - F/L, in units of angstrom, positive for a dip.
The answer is 3.3 angstrom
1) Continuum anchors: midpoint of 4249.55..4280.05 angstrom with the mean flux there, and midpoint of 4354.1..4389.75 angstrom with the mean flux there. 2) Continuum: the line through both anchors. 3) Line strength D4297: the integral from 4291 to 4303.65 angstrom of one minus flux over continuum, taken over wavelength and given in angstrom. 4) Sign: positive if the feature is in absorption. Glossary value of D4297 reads 1.4 angstrom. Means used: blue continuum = 29.5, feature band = 26.4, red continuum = 30.3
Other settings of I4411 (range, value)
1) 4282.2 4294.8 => 29.1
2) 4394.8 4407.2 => 31.1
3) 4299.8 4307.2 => 22.5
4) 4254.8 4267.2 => 30.8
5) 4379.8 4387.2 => 29.5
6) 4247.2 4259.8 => 31.9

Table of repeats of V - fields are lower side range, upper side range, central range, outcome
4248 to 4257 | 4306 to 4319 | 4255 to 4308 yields 4.0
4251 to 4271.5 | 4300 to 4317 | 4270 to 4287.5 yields 0.4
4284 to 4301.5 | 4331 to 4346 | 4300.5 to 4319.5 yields 1.4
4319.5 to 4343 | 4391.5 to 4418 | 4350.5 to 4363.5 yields 0.7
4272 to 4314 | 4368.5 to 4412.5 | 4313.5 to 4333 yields -2.2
